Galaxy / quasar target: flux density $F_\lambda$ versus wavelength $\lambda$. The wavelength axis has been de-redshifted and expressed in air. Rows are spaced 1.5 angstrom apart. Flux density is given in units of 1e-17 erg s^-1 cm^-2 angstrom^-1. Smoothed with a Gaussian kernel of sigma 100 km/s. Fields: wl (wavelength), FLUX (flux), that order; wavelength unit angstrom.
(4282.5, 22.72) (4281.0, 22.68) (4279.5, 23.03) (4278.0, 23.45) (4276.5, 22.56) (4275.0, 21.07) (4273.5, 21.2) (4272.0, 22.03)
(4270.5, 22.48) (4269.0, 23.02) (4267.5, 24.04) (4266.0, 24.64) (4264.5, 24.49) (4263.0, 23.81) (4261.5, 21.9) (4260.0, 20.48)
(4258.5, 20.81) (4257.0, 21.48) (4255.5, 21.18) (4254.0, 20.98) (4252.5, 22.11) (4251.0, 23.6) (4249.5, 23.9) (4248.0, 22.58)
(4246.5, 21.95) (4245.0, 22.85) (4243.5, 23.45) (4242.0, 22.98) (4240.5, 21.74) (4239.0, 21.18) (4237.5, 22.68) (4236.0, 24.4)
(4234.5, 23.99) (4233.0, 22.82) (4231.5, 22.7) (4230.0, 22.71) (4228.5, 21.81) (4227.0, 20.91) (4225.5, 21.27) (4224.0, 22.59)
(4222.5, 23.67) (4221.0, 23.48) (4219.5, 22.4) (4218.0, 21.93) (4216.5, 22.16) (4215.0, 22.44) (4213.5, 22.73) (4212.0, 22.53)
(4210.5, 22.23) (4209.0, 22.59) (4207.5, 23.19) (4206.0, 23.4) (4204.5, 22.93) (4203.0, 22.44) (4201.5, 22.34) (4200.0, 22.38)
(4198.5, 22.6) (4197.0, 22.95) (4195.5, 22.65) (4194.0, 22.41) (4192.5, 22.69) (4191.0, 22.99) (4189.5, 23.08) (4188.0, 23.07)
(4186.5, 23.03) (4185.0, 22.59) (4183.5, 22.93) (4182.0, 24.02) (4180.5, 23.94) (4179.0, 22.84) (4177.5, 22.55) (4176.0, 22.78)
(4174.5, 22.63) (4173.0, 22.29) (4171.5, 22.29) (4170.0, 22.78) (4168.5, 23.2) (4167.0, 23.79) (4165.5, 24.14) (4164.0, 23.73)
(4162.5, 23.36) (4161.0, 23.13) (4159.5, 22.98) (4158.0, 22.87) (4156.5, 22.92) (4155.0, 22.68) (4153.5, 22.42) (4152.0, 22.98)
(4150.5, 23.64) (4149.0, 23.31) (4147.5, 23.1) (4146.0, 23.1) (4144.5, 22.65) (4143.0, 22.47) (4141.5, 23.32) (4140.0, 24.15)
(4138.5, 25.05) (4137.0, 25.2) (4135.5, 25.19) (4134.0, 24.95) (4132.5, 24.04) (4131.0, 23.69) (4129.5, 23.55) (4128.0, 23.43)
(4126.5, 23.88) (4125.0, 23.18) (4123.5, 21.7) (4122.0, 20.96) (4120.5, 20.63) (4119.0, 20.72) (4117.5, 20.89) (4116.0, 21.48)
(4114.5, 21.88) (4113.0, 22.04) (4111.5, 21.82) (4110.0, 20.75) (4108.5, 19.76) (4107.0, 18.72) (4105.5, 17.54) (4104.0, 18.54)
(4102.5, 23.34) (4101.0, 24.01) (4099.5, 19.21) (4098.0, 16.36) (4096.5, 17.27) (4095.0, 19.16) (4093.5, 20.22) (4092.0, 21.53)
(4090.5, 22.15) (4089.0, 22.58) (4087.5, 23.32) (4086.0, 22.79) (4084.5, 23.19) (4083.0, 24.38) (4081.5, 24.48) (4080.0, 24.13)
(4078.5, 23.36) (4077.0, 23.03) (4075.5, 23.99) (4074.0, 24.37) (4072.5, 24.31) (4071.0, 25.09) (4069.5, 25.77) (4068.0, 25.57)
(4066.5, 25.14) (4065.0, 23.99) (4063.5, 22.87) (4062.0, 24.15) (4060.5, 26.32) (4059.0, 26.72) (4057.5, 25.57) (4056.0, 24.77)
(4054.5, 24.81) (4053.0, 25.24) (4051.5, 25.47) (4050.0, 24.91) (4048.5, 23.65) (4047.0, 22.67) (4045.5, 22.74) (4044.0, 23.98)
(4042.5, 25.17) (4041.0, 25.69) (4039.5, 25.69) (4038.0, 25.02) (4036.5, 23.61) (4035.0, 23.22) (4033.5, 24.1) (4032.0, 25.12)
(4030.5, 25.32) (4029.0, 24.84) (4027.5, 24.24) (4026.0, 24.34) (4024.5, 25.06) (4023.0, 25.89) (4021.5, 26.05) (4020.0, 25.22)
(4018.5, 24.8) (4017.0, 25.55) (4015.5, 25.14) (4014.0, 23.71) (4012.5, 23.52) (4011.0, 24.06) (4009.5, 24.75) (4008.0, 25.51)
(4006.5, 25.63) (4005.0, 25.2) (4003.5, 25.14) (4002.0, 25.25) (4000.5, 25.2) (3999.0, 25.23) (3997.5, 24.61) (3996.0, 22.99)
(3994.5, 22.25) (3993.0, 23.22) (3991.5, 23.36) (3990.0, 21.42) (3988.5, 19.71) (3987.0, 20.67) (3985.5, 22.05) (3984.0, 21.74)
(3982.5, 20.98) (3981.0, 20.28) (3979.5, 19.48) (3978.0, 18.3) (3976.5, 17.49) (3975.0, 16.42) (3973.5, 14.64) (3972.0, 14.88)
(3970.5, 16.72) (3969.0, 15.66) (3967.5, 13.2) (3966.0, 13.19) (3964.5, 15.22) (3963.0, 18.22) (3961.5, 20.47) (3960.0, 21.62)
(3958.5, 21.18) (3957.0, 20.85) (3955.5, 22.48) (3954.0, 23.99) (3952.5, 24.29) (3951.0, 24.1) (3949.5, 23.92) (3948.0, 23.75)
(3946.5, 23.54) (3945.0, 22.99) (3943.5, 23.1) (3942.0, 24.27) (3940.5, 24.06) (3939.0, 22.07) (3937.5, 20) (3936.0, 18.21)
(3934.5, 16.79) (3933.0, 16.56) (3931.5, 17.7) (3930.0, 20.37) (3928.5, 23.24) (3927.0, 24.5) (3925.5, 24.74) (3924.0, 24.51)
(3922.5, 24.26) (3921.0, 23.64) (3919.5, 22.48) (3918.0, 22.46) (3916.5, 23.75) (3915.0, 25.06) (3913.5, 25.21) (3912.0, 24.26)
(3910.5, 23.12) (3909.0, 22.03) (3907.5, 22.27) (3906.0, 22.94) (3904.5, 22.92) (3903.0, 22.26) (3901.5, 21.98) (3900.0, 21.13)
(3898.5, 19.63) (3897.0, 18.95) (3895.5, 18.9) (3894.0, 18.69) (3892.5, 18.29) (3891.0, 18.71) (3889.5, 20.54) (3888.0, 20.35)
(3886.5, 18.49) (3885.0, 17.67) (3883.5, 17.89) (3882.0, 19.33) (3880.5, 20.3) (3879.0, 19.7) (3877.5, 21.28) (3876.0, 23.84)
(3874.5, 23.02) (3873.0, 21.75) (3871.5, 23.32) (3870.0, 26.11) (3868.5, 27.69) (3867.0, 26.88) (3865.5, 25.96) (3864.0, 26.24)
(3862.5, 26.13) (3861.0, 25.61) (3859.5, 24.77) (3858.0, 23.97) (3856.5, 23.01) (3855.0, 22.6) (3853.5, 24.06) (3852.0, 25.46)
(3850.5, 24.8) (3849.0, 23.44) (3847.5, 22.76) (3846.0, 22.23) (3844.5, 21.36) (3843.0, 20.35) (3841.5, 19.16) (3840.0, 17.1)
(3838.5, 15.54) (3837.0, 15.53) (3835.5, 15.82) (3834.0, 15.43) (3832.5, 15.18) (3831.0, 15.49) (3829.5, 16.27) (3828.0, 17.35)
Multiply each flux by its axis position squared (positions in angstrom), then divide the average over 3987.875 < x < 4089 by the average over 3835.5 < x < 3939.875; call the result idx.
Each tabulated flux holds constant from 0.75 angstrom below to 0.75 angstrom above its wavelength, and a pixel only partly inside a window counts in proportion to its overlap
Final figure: 1.21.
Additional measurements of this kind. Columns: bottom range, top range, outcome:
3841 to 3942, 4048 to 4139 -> 1.14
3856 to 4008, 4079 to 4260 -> 1.17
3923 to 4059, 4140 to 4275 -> 1.12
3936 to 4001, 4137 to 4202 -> 1.23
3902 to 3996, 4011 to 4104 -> 1.19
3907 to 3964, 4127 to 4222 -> 1.16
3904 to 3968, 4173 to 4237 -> 1.19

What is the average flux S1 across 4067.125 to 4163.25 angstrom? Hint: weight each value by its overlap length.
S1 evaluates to 22.5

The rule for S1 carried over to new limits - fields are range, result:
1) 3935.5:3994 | 20.3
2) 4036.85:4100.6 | 23.6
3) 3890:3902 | 19.5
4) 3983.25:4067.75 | 24.3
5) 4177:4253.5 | 22.7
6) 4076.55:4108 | 21.4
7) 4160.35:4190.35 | 23.1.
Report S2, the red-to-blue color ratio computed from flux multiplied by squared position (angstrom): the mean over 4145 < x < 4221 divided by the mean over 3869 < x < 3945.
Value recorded 1.2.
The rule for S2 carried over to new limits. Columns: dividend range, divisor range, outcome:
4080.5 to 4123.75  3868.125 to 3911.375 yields 1.11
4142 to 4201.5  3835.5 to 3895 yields 1.23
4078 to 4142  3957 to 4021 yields 1.10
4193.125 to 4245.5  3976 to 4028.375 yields 1.07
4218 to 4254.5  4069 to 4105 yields 1.09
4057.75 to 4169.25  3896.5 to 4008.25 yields 1.15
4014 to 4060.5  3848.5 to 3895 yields 1.20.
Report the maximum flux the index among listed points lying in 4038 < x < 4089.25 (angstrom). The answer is 26.72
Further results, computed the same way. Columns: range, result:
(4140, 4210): 24.15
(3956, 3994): 23.36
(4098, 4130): 24.01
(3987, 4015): 25.63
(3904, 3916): 25.21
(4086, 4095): 23.32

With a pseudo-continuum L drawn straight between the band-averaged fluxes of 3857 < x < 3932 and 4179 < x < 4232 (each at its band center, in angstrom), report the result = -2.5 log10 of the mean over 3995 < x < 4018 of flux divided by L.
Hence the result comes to -0.10 mag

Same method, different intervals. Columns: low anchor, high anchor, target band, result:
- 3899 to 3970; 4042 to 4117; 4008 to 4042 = -0.109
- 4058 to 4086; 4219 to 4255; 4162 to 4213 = 0.011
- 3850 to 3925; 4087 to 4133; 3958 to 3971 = 0.271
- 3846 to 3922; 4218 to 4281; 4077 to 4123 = 0.062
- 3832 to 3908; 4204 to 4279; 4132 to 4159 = -0.061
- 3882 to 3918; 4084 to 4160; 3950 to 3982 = 0.142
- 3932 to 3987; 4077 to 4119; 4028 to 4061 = -0.190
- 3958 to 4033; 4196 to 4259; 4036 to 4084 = -0.117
